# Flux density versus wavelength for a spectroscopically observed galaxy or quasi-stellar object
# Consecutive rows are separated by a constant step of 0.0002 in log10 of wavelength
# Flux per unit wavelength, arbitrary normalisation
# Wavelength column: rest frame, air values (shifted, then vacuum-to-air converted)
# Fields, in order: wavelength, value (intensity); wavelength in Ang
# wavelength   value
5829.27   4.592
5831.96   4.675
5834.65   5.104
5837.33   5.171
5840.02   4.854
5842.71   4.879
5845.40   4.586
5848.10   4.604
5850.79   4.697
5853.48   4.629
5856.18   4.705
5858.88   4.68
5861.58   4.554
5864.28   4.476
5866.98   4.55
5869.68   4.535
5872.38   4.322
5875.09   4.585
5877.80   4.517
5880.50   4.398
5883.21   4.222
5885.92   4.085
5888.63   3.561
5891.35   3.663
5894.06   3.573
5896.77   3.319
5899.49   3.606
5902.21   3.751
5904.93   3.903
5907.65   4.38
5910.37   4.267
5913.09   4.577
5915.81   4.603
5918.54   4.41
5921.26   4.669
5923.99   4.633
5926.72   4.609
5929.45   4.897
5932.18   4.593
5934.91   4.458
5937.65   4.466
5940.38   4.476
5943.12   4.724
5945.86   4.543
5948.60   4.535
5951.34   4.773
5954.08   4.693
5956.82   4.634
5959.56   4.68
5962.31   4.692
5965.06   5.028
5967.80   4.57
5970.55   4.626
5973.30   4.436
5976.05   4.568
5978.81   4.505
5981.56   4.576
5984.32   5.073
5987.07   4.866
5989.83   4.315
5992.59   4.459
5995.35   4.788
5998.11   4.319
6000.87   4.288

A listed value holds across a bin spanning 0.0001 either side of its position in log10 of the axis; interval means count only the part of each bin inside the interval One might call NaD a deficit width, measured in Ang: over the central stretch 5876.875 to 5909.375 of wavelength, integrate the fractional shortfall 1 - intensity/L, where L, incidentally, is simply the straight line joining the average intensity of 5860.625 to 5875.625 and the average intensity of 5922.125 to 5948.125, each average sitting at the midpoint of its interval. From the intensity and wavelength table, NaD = 4.5 Ang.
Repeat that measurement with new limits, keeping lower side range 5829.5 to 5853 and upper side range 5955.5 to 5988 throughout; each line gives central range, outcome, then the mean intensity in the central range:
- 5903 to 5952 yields 2.2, 4.52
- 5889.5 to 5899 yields 2.5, 3.53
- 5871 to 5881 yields 0.7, 4.46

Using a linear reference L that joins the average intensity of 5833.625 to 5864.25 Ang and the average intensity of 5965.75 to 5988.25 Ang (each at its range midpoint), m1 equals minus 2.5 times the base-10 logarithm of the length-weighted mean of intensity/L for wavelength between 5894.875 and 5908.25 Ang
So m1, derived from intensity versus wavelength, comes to 0.25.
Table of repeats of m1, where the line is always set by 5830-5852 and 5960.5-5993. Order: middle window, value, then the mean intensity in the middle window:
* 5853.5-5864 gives 0.04 mag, 4.62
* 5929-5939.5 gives 0.03 mag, 4.57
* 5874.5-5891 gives 0.14 mag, 4.18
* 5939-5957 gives 0.01 mag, 4.63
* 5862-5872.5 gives 0.07 mag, 4.5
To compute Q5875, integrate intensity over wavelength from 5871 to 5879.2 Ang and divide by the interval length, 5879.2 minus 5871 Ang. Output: 4.48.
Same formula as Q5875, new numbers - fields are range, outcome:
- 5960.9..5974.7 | 4.67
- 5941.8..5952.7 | 4.64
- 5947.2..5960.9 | 4.66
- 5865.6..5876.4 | 4.5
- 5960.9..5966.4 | 4.85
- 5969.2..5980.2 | 4.53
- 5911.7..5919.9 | 4.53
